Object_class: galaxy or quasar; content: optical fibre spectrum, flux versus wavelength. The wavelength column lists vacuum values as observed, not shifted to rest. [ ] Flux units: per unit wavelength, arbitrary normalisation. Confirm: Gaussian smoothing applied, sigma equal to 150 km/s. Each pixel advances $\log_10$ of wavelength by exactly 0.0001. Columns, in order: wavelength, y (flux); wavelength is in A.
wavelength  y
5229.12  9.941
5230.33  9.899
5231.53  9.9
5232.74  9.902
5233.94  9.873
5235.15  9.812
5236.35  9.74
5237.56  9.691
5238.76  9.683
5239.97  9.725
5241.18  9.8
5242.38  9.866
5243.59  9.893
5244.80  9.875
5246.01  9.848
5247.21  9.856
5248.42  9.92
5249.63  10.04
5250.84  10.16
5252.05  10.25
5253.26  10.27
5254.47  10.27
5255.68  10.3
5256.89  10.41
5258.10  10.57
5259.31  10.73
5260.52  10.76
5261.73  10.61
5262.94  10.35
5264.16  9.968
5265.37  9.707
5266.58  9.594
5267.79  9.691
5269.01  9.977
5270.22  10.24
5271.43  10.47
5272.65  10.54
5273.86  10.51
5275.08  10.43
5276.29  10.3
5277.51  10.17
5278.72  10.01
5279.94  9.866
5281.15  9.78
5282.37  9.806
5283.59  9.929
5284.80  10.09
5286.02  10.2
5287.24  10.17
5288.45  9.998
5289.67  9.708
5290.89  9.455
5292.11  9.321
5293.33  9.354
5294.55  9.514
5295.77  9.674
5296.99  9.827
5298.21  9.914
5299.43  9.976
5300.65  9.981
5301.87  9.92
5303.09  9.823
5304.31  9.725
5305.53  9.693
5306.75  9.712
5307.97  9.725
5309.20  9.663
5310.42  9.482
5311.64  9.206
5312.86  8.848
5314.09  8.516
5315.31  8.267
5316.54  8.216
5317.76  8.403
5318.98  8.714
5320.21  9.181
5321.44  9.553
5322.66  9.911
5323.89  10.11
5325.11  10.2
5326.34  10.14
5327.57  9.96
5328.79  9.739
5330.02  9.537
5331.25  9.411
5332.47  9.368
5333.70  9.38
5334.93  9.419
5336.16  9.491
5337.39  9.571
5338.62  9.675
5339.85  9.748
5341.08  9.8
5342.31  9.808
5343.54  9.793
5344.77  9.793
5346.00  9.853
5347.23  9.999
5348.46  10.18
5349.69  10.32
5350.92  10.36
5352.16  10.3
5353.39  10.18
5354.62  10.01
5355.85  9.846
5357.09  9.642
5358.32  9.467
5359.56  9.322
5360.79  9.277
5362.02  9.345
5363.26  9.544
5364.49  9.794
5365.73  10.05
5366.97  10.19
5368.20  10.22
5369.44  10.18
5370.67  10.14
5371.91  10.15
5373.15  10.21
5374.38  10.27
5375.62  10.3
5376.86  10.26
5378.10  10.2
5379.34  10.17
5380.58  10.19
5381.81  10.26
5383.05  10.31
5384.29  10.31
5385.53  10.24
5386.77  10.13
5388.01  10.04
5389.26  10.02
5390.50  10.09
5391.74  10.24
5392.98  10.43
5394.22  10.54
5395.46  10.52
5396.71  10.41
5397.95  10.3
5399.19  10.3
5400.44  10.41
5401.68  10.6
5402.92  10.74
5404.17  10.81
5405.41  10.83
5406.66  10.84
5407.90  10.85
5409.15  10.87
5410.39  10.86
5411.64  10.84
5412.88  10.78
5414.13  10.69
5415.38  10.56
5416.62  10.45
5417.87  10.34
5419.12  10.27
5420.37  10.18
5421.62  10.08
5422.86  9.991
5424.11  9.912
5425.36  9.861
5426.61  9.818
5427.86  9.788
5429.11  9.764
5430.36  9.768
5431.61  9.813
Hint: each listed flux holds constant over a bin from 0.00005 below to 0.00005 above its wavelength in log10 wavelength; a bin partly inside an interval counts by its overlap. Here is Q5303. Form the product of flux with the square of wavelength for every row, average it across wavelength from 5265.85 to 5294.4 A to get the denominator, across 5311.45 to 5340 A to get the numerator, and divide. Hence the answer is 0.95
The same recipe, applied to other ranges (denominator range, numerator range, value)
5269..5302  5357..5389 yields 1.04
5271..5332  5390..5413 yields 1.14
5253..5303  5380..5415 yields 1.09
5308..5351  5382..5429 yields 1.12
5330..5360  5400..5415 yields 1.13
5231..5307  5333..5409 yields 1.05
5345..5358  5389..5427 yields 1.06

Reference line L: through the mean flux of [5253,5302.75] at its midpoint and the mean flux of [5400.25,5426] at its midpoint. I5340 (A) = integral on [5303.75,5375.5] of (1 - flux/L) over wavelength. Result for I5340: 4.2 A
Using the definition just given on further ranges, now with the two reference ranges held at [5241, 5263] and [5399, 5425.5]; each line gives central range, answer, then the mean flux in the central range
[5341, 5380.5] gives 1.7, 9.97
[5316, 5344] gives 2.2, 9.53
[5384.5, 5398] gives 0.3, 10.3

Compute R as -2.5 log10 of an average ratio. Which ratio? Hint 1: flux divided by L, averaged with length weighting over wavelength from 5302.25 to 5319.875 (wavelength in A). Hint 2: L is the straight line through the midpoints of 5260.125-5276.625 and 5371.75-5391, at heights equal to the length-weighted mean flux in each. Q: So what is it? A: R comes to 0.118 mag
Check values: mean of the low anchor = 10.2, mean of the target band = 9.15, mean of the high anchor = 10.2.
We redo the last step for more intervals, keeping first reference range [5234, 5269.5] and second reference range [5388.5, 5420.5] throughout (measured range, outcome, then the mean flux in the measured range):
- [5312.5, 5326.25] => 0.127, 9.12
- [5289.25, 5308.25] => 0.053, 9.71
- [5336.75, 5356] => 0.042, 9.96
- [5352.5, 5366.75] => 0.074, 9.71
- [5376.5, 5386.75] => 0.023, 10.2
